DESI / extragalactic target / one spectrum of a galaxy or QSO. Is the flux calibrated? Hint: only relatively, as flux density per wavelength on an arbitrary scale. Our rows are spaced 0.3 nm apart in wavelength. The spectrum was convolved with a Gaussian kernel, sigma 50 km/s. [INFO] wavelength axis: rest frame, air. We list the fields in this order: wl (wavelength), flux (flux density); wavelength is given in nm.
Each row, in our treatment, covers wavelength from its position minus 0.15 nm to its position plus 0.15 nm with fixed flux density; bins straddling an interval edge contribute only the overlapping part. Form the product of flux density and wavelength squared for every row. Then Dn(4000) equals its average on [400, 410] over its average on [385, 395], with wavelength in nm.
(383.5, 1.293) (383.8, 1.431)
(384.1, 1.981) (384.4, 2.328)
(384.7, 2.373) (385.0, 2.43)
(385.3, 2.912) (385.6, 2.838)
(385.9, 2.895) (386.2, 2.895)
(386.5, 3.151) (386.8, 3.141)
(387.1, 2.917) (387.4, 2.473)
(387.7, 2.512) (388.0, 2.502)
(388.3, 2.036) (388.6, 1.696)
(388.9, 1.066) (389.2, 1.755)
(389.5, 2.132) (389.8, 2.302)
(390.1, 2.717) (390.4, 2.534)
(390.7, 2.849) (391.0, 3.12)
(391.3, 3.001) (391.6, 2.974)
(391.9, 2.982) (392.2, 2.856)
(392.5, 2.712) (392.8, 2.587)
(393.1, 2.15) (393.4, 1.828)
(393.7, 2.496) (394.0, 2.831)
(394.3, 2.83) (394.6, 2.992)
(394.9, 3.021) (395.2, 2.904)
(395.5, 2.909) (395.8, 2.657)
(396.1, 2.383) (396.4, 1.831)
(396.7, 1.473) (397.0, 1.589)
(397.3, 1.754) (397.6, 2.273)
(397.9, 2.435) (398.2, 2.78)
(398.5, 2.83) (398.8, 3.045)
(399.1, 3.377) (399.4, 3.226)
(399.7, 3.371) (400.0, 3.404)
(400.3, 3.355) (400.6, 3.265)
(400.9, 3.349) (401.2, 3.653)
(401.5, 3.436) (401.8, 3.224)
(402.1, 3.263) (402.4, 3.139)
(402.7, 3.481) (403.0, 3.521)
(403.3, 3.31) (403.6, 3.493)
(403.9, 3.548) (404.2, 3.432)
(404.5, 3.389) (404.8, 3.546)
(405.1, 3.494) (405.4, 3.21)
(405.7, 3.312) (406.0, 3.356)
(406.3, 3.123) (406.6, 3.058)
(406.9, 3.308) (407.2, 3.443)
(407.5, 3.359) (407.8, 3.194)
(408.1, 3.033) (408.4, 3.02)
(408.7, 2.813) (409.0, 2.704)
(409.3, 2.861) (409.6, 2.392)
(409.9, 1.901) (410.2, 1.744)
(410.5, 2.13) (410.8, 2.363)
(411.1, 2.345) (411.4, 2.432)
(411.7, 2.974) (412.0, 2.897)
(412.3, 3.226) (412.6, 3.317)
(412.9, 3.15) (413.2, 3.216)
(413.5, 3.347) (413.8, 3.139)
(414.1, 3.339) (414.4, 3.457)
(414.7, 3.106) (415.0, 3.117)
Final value 1.34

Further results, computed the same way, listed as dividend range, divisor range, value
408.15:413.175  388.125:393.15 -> 1.20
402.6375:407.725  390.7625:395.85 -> 1.30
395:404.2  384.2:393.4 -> 1.23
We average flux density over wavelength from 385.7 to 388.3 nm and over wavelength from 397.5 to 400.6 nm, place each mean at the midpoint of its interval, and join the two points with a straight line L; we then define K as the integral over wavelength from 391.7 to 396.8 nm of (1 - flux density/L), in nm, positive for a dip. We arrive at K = 0.62 nm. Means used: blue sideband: 2.77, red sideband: 3.03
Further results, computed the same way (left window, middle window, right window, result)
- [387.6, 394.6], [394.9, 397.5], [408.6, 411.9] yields 0.231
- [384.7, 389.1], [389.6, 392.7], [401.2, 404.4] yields -0.040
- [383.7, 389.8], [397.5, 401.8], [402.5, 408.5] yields -0.144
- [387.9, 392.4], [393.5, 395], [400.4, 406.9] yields -0.041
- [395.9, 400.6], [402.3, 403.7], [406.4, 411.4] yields -0.378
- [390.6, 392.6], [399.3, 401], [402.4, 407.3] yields -0.061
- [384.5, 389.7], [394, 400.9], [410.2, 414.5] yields -0.237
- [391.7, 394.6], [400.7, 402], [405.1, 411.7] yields -0.320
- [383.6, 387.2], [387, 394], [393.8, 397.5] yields 0.161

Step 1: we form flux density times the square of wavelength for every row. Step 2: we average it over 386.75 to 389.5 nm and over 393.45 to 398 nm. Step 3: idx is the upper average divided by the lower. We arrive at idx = 1.14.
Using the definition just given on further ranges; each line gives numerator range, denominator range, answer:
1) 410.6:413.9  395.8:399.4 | 1.32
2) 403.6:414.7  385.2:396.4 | 1.27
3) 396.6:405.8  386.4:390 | 1.44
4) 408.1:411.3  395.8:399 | 1.15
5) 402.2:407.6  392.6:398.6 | 1.45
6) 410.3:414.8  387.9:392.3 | 1.36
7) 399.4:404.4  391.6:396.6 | 1.34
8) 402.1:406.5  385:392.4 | 1.41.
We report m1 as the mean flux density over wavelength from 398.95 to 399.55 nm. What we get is 3.3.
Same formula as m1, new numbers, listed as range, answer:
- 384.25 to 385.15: 2.38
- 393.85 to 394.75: 2.88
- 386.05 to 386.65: 3.02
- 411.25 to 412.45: 2.88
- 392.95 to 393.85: 2.16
